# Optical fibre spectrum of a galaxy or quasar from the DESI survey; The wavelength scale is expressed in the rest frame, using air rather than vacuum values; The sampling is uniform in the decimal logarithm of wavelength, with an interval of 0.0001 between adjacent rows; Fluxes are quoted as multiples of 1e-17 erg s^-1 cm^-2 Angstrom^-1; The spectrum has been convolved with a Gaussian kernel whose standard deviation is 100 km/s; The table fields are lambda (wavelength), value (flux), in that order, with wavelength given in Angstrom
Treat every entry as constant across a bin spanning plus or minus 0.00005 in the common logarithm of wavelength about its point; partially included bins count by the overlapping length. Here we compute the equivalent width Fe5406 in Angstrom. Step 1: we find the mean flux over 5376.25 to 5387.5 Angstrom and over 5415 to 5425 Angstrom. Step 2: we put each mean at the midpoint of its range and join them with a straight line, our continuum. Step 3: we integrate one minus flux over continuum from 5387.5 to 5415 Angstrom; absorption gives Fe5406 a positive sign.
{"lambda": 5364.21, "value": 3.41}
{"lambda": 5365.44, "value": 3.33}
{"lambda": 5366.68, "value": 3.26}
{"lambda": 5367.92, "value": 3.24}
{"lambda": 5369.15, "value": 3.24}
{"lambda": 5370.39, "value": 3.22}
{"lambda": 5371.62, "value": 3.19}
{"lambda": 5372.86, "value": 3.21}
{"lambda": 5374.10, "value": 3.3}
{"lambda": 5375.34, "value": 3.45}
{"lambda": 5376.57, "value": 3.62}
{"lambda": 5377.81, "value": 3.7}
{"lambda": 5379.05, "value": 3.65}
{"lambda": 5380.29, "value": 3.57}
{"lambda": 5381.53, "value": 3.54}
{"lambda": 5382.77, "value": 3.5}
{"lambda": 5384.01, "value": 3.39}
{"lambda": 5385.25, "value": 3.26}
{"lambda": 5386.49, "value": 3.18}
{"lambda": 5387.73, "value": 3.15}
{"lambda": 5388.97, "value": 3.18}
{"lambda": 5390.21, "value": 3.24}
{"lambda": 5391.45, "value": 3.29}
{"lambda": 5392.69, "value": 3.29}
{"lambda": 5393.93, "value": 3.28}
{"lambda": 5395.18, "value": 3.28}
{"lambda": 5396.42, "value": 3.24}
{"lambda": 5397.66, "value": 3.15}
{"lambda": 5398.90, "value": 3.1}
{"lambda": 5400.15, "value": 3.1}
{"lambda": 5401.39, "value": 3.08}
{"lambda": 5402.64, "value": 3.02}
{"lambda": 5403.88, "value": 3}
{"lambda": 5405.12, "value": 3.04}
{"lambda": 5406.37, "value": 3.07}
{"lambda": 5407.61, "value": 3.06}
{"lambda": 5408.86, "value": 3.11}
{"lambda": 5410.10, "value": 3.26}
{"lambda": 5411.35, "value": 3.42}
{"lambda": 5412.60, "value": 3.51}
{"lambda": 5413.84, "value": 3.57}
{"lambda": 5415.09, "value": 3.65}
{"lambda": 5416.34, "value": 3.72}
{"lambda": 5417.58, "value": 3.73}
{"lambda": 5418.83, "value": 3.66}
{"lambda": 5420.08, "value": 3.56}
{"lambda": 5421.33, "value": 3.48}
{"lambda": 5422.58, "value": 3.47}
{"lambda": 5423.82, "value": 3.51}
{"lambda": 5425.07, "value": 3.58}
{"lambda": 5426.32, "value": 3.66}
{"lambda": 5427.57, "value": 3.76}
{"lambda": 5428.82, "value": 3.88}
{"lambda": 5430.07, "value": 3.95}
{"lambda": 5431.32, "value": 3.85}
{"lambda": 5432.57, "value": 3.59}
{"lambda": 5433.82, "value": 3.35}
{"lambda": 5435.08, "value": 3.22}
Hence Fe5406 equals 2.52 Angstrom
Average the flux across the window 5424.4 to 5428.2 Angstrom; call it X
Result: 3.66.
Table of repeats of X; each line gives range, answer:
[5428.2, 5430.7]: 3.92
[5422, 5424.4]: 3.5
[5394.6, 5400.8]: 3.18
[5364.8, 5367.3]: 3.29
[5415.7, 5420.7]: 3.67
